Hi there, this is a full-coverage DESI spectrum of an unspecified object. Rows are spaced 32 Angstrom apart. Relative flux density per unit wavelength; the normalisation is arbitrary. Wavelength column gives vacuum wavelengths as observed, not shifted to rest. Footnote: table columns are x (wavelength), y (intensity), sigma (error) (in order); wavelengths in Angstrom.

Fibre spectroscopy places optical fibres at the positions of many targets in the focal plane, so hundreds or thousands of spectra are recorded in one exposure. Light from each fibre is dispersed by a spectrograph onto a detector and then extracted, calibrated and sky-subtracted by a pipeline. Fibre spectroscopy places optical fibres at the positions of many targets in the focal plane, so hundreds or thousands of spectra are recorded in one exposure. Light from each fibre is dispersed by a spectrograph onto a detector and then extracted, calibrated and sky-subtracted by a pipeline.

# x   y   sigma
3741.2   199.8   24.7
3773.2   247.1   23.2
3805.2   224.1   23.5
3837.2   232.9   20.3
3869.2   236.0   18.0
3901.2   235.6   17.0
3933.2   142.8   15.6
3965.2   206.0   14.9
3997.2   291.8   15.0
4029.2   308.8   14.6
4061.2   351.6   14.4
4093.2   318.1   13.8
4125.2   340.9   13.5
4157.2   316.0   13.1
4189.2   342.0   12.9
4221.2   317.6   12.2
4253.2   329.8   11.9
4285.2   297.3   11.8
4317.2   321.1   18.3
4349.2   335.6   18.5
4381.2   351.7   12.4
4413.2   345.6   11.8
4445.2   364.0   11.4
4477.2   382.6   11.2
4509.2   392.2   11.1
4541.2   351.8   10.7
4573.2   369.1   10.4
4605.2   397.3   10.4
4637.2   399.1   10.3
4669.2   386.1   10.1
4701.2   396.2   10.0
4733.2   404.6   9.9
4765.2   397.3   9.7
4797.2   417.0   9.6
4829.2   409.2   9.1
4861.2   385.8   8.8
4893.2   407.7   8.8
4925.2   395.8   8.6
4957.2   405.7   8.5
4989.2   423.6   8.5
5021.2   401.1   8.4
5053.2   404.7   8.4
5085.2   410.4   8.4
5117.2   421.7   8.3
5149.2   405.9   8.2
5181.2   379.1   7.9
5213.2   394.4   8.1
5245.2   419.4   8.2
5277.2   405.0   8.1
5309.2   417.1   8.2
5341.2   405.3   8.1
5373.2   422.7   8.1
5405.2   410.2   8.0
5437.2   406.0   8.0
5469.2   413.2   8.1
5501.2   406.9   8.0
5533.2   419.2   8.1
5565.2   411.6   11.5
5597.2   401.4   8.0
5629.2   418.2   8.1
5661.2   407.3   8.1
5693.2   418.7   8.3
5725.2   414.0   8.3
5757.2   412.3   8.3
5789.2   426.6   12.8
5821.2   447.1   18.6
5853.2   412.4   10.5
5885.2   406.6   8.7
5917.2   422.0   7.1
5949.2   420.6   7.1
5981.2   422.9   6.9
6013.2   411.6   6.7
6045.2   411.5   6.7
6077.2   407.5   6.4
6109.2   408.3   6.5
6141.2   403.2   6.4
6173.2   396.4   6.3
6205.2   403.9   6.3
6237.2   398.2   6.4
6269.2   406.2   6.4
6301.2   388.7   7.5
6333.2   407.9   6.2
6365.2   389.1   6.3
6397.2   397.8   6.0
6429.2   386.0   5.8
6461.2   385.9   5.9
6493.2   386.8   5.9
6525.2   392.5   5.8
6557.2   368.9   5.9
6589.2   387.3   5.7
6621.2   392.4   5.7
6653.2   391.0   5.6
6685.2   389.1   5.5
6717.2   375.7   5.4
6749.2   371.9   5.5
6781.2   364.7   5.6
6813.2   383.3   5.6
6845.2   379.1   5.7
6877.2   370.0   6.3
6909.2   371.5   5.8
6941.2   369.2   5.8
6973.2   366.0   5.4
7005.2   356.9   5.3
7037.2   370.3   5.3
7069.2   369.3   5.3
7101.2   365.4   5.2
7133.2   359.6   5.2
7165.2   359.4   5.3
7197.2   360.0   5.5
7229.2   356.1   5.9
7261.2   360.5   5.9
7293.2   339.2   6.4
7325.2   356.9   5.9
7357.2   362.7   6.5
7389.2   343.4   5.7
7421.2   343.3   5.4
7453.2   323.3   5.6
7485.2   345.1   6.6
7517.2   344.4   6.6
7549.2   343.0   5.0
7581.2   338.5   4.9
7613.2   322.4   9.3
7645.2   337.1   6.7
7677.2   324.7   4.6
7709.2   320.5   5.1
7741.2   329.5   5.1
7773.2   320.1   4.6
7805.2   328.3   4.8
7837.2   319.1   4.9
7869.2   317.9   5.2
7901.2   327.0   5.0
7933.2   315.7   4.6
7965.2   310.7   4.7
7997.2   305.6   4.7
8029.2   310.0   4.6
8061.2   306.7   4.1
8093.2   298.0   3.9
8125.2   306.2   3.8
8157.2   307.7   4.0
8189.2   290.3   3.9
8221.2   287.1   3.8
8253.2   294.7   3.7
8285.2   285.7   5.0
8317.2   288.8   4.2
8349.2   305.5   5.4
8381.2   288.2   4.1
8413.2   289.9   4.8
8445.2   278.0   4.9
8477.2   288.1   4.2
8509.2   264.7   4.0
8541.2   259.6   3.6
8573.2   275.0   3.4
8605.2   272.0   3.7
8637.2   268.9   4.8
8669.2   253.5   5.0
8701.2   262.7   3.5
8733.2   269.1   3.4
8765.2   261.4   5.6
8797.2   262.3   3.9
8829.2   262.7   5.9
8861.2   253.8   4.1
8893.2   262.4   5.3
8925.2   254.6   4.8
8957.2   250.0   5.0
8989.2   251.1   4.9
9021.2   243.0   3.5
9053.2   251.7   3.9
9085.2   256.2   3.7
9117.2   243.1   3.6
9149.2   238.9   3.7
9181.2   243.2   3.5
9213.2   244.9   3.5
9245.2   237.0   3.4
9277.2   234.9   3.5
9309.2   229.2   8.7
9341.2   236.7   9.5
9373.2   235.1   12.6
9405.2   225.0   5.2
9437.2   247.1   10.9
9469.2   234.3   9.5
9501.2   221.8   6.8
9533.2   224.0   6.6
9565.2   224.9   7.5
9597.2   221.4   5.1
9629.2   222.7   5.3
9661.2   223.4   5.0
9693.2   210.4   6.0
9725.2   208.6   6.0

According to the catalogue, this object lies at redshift 0.00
